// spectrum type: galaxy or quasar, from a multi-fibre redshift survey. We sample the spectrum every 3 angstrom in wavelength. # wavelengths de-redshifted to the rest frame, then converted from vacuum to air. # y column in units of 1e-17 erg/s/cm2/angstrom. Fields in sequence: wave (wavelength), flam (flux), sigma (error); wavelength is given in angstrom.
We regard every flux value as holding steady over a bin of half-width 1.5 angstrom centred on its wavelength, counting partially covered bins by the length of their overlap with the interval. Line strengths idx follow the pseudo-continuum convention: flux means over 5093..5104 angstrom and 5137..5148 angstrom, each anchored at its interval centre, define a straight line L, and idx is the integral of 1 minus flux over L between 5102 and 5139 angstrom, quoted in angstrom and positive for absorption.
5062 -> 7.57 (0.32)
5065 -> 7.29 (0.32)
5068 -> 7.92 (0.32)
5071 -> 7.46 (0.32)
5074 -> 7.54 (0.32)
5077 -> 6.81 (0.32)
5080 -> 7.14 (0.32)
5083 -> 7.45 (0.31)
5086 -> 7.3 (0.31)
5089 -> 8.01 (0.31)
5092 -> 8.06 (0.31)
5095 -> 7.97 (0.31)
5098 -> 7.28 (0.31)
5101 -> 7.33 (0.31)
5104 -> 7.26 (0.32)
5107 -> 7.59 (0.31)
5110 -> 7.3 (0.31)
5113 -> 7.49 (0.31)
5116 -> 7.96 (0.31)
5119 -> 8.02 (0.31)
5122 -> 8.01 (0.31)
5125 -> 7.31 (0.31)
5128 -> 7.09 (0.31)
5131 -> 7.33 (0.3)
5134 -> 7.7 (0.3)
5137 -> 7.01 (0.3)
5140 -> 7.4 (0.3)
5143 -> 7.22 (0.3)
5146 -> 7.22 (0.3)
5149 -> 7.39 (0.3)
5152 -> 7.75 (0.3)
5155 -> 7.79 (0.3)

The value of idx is -0.6 angstrom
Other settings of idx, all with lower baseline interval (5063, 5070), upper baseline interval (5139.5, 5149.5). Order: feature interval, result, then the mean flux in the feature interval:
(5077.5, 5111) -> -0.1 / 7.5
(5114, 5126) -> -0.7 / 7.83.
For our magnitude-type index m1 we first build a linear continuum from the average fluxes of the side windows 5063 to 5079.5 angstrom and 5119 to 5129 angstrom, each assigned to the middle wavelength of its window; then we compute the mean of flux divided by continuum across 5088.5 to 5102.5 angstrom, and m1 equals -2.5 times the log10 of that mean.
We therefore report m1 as -0.03 mag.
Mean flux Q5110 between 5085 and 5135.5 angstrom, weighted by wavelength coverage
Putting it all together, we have 7.59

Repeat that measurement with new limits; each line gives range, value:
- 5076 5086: 7.17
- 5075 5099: 7.51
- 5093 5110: 7.49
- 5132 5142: 7.36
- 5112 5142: 7.53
